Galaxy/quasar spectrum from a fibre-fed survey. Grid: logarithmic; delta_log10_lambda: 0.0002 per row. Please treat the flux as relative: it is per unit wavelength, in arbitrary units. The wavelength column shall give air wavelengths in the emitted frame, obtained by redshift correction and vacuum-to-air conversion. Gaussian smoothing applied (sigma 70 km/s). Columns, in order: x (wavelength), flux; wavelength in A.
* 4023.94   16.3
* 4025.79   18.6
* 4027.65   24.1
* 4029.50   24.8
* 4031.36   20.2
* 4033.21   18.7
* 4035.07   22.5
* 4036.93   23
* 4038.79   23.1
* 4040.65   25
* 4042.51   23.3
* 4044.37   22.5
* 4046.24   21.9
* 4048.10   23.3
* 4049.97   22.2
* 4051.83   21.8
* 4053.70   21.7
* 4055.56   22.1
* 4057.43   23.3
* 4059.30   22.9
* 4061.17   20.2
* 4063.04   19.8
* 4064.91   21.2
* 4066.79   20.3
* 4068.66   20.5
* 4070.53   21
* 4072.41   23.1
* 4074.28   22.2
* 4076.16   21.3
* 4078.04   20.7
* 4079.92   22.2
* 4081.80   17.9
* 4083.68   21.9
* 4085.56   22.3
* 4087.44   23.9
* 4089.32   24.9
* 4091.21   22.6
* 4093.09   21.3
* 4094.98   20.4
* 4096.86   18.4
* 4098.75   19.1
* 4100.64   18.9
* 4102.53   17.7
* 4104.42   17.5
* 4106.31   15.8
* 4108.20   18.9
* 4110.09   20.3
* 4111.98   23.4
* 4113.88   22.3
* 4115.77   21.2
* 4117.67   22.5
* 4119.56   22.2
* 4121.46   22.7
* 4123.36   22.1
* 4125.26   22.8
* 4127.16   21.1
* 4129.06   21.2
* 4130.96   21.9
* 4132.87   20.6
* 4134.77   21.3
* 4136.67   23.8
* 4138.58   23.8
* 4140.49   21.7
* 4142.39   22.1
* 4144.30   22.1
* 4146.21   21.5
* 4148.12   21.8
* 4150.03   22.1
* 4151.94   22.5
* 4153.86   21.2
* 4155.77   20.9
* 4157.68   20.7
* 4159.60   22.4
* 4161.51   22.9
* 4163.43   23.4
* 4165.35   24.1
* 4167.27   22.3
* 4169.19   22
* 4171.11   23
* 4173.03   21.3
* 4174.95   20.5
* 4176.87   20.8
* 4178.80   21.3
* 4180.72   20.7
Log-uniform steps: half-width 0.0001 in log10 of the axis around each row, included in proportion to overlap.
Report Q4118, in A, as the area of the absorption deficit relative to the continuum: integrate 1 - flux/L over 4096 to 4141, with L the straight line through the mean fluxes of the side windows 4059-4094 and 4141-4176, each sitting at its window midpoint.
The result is 1.9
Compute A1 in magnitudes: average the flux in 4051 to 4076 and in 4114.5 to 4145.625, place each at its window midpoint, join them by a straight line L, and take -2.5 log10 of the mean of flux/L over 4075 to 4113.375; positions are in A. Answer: 0.07 mag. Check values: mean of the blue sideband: 21.5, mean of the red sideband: 22.1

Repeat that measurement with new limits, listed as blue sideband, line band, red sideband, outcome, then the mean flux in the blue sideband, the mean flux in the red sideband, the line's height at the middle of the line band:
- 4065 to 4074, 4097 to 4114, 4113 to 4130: 0.142 mag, 21.3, 22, 21.8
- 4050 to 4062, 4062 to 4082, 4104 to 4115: 0.018 mag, 22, 19.8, 21.4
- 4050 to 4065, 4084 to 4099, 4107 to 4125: -0.002 mag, 21.7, 21.7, 21.7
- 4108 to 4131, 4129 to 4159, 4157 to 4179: 0.006 mag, 21.8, 22.1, 22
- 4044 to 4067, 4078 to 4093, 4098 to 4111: -0.128 mag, 21.8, 18.3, 19.7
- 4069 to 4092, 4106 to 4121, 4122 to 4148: 0.044 mag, 22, 22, 22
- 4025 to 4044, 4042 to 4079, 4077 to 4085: -0.014 mag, 22.4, 20.8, 21.5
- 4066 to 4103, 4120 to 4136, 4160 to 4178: -0.004 mag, 21.1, 22.3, 21.7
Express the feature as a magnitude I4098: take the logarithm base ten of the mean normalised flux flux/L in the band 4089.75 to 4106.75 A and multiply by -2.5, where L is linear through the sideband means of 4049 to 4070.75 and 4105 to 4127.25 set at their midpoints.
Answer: 0.10 mag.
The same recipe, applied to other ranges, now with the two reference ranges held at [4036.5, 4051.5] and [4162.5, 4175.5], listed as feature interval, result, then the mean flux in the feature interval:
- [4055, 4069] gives 0.08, 21.3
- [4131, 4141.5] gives 0.02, 22.2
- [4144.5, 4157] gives 0.04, 21.7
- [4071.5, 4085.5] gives 0.07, 21.4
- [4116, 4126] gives 0.01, 22.4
